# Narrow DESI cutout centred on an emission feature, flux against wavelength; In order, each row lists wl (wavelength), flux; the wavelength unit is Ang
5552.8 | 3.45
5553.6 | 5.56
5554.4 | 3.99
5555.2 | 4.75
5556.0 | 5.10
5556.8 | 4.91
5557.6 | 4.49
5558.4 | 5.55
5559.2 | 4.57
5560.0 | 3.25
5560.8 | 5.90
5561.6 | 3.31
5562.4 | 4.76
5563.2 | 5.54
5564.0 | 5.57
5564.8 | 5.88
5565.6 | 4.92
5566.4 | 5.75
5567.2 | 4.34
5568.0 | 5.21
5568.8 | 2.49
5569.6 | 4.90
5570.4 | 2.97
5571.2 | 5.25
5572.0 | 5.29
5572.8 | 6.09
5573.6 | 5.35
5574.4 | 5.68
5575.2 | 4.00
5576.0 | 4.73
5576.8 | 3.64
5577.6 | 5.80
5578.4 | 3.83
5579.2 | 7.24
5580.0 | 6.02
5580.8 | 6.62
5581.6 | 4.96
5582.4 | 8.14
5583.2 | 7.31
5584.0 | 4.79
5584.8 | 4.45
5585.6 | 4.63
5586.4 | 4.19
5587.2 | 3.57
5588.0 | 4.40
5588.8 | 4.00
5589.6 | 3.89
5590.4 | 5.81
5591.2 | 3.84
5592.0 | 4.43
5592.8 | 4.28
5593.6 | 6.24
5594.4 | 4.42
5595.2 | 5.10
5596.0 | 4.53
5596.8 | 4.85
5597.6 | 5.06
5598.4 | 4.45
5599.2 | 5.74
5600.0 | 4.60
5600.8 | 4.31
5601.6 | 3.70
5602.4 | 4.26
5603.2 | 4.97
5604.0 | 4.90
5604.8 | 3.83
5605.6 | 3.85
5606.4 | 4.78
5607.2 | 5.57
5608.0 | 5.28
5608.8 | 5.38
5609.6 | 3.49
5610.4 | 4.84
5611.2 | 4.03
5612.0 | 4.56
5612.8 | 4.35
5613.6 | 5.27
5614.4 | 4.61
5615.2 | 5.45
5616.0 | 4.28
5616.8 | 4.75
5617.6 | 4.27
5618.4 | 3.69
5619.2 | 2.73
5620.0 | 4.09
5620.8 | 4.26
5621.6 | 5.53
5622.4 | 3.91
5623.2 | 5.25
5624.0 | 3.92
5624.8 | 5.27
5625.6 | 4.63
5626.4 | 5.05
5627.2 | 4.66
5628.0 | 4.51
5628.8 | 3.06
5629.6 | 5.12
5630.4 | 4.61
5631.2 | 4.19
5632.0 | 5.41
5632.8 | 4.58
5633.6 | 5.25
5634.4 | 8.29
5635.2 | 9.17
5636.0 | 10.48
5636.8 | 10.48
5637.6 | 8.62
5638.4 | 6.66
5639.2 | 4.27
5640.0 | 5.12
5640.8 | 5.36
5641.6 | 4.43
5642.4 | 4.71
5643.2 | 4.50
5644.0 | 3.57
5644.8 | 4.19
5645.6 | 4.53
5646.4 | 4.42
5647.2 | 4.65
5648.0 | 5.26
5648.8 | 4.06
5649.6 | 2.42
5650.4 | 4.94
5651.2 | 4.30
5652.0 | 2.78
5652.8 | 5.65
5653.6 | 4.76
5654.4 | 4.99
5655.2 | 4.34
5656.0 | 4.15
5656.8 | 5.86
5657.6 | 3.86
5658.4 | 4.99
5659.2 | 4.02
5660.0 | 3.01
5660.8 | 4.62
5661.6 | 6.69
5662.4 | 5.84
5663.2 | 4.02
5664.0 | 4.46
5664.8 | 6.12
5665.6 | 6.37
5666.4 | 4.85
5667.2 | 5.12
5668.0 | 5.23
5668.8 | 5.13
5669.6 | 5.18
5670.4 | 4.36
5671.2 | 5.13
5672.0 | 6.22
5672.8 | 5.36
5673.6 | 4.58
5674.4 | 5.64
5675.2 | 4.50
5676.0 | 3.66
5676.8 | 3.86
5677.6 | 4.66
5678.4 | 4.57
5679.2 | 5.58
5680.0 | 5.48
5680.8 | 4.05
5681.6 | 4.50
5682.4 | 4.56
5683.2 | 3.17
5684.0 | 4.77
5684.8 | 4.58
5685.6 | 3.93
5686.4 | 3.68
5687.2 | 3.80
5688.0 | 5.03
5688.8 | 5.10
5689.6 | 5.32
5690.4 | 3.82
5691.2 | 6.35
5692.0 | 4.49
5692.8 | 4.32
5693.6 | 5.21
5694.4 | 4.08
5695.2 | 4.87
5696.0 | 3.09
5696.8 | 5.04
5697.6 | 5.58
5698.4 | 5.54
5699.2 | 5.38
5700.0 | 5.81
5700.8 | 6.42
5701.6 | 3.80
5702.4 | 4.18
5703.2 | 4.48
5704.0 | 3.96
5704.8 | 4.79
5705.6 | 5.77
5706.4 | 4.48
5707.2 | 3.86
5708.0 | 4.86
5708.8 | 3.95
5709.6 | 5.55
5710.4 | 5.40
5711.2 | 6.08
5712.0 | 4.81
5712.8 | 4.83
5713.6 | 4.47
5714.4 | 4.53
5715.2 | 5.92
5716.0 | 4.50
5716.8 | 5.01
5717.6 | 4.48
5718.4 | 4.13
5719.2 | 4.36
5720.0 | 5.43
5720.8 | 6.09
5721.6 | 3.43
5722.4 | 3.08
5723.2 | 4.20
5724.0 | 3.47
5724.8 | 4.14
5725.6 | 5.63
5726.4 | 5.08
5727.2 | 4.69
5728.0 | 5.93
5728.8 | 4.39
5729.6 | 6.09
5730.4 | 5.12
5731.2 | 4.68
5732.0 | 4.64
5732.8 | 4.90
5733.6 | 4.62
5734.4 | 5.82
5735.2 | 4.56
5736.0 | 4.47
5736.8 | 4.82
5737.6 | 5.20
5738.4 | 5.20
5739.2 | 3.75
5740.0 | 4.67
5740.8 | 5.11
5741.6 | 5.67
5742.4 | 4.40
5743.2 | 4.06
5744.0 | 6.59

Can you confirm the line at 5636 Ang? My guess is [O III] 5007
